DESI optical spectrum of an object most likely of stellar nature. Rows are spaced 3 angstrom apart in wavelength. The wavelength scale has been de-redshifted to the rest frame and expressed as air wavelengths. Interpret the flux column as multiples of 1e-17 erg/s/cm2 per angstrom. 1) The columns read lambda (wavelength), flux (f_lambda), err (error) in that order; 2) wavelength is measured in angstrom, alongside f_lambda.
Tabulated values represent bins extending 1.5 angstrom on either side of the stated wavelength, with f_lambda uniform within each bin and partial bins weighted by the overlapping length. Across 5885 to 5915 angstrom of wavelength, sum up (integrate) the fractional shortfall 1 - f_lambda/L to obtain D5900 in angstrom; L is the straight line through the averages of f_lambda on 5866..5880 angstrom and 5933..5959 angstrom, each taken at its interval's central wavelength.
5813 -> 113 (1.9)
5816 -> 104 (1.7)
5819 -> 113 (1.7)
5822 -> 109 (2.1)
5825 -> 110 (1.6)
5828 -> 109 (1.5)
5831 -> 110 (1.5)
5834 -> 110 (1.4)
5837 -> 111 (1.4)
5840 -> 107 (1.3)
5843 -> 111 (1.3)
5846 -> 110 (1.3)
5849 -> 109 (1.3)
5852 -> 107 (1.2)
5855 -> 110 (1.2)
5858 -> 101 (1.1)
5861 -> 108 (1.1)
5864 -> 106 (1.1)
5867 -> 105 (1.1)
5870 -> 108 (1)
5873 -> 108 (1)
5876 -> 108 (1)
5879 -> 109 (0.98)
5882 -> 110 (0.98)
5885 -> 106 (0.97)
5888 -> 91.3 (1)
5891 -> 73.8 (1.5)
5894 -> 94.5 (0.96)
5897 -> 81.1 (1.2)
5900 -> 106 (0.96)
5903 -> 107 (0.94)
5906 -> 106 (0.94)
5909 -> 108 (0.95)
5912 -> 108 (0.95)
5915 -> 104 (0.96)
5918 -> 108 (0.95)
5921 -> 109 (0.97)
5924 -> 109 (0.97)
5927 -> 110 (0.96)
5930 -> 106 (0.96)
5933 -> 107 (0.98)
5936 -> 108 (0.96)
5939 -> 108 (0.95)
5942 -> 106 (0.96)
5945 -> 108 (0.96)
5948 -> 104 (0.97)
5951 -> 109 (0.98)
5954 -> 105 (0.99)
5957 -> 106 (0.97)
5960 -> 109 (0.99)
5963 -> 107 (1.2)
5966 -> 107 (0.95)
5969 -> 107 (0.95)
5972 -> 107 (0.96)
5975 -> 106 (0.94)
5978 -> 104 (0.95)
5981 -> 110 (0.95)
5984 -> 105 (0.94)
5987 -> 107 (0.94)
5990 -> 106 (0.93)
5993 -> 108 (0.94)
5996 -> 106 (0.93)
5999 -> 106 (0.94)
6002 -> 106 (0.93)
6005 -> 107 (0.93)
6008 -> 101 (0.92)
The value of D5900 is 2.59 angstrom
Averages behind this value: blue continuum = 108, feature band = 98.1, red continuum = 107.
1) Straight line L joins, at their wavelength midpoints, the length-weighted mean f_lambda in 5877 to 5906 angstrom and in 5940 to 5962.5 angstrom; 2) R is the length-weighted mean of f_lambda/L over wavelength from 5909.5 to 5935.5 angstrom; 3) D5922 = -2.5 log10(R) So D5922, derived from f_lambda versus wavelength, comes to -0.052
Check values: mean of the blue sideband 98.2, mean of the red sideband 107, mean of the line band 108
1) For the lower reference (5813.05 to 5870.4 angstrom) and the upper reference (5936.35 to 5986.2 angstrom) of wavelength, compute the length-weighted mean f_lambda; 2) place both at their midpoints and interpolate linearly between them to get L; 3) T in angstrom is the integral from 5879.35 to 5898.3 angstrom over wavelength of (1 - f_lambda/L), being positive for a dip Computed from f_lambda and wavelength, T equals 2.4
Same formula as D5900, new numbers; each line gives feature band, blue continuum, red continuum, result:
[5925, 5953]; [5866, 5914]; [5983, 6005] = -0.9 angstrom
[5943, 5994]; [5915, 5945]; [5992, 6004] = 0.1 angstrom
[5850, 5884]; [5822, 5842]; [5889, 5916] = -1.1 angstrom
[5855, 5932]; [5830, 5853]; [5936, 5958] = 3.1 angstrom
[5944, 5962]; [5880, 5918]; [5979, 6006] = -0.5 angstrom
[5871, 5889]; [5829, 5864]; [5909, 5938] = 0.4 angstrom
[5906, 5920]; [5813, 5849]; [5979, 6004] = 0.1 angstrom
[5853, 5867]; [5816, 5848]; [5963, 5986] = 0.4 angstrom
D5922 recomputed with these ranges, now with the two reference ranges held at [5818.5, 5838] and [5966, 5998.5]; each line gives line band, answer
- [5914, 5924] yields 0.006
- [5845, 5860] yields 0.022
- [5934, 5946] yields 0.001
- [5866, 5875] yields 0.020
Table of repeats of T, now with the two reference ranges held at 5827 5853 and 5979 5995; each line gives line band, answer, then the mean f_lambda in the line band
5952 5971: 0.1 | 107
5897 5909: 0.6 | 103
